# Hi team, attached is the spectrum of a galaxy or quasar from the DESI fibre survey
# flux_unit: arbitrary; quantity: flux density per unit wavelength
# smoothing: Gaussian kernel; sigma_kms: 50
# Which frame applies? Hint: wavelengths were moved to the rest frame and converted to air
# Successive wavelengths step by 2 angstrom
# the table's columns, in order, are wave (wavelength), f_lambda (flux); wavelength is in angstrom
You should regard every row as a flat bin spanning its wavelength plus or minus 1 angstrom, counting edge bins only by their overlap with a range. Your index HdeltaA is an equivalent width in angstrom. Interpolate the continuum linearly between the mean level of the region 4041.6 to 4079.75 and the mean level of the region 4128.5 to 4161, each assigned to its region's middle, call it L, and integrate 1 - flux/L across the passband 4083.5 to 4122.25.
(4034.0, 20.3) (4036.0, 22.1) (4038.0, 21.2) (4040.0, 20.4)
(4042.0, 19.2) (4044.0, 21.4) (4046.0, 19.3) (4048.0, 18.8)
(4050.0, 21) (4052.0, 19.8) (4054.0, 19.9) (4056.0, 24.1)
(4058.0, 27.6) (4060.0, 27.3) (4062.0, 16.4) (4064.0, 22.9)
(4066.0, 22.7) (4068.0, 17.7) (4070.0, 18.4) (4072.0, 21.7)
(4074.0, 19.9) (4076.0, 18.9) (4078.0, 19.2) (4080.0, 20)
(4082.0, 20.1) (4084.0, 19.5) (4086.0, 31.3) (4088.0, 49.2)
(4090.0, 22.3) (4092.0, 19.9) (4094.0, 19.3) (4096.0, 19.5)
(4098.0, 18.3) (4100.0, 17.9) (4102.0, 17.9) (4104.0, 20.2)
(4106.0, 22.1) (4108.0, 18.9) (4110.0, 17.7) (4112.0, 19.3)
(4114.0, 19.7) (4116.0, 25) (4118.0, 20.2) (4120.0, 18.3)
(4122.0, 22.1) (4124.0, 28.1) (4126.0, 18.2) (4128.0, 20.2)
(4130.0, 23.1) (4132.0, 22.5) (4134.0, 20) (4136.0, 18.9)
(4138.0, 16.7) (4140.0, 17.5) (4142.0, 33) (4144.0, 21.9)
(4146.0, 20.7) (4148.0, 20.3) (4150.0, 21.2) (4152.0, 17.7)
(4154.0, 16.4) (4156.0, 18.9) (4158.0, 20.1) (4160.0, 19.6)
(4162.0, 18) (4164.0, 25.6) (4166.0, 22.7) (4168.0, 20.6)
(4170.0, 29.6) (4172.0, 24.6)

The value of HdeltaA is -2.4 angstrom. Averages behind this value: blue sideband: 20.9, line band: 22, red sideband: 20.5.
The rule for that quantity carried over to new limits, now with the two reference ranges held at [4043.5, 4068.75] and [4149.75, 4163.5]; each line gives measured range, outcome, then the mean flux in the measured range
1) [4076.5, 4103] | -2.5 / 22.6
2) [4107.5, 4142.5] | -2.1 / 20.9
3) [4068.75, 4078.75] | 0.7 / 19.6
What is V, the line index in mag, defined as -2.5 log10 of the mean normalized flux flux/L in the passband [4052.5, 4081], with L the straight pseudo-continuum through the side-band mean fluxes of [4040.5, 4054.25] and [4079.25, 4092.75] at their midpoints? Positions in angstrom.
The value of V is 0.09 mag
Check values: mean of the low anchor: 19.9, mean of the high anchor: 26.3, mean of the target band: 21.2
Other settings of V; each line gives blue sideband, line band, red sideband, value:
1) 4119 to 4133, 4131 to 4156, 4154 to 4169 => 0.034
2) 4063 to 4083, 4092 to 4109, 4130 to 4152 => 0.069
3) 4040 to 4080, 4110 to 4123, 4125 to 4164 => 0.000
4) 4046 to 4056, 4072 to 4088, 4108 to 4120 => -0.145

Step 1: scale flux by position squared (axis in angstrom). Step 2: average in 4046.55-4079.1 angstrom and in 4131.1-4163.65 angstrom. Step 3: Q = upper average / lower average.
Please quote 1.0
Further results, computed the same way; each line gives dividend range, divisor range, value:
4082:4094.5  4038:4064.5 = 1.27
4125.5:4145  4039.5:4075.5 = 1.05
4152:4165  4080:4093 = 0.77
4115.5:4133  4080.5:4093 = 0.83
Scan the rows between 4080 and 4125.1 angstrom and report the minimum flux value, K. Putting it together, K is 17.7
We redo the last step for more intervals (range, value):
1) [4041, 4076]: 16.4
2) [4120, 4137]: 18.2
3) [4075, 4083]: 18.9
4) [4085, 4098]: 18.3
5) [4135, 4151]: 16.7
